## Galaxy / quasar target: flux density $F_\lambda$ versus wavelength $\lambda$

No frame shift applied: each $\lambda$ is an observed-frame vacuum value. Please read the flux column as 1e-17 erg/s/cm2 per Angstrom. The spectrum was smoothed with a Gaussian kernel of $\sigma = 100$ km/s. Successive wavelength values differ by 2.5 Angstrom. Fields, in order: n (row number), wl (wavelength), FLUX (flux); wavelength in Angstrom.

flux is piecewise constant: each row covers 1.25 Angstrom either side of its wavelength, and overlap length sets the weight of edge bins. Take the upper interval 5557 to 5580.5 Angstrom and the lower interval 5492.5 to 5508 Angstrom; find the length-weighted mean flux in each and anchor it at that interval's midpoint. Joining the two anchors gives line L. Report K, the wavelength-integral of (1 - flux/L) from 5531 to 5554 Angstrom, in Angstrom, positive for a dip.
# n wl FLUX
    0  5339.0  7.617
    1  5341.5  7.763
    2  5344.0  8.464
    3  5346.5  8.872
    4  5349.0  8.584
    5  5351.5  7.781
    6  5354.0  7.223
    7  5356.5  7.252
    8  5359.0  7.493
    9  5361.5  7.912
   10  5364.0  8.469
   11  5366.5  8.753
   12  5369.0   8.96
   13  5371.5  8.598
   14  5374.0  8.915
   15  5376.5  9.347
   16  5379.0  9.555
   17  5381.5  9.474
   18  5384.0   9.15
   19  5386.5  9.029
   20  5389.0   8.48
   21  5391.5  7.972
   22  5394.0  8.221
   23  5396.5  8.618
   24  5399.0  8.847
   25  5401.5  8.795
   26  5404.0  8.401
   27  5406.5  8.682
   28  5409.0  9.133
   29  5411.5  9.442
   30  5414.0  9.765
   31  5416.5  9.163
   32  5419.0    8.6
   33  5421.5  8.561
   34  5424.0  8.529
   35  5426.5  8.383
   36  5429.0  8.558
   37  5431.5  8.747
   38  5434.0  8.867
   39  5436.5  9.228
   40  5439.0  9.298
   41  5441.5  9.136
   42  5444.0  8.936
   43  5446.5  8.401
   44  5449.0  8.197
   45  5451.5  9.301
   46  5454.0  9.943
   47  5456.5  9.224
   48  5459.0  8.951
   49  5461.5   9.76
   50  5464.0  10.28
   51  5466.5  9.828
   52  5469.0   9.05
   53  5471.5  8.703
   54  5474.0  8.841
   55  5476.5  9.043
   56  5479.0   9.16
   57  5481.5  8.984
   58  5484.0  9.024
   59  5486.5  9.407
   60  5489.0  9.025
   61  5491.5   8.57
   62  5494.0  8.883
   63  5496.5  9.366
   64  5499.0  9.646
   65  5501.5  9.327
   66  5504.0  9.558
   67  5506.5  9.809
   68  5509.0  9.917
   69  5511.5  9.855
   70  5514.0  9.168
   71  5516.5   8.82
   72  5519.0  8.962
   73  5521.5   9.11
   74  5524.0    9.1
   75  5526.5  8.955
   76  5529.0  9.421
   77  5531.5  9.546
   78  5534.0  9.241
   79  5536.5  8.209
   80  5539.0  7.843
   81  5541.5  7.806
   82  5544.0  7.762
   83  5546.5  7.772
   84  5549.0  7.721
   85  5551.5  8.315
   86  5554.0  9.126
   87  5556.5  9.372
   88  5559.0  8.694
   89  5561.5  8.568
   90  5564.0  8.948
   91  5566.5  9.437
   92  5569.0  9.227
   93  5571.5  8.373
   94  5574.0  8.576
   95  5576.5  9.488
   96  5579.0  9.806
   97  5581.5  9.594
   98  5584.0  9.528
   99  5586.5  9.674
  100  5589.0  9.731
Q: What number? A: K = 2.3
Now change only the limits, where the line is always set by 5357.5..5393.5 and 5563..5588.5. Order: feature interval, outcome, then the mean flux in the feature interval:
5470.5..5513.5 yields -1.0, 9.24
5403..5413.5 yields -0.2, 8.99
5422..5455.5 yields 0.0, 8.88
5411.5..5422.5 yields -0.3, 9.08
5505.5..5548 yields 1.2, 8.89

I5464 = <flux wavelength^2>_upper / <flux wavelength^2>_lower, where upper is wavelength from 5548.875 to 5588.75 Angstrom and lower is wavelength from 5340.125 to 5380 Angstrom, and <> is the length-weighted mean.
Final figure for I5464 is 1.17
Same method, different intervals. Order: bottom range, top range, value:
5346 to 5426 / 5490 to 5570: 1.09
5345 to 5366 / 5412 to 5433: 1.13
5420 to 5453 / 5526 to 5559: 1.01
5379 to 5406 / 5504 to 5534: 1.12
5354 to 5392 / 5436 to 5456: 1.08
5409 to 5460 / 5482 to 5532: 1.06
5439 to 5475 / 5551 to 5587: 1.03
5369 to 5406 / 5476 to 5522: 1.09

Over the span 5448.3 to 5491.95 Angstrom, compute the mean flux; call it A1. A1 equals 9.21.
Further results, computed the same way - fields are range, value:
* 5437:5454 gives 8.97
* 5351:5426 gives 8.64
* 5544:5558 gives 8.4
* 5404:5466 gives 9.04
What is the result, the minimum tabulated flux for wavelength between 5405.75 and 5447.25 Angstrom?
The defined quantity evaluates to 8.383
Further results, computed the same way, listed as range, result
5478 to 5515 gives 8.57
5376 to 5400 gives 7.972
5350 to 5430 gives 7.223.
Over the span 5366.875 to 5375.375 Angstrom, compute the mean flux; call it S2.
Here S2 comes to 8.82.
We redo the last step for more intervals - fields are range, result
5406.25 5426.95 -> 8.95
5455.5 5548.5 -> 9.07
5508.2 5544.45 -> 8.93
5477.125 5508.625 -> 9.25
